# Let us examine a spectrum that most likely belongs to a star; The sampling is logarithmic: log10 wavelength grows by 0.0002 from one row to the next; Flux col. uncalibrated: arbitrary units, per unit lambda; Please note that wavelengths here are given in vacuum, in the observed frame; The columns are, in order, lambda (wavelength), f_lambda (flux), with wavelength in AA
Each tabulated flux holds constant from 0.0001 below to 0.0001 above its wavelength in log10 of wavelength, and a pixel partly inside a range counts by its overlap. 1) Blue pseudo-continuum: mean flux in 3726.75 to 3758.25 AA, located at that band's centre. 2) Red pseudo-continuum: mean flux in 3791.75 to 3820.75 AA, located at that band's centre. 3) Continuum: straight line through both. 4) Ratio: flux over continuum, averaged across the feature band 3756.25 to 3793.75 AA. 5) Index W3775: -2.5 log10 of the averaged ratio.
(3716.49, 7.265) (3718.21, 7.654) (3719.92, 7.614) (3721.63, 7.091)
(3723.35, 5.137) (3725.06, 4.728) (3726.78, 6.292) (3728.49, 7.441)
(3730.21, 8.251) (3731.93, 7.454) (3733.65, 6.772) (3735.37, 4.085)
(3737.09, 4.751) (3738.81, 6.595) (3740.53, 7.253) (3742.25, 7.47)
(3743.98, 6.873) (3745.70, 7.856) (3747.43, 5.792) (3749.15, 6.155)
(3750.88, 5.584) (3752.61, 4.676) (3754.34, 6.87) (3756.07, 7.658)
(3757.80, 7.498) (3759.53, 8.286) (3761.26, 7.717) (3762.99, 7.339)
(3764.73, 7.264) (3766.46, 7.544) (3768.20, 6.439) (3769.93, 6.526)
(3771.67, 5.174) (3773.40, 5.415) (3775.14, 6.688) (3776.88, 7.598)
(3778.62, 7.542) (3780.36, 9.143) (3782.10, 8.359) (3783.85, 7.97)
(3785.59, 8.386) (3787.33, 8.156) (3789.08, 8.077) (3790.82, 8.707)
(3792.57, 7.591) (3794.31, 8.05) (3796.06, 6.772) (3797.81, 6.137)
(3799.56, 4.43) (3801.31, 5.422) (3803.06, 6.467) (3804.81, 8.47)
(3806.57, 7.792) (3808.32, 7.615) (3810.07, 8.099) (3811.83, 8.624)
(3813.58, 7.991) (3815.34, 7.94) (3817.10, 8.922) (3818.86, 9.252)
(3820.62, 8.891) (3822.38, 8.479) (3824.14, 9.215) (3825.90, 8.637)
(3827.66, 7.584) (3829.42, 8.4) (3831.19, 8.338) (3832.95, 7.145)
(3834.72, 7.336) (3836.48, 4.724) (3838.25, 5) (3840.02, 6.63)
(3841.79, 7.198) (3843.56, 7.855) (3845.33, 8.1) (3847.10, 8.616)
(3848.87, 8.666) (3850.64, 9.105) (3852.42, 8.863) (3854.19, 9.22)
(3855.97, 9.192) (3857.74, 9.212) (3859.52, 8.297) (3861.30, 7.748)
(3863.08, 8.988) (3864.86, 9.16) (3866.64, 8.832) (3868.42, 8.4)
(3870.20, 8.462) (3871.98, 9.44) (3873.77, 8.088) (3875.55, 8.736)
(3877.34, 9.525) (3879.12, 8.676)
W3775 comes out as -0.065 mag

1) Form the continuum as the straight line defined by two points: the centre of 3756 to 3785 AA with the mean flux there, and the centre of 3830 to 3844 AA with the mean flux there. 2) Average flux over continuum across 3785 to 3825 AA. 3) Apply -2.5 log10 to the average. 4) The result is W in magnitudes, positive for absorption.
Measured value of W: -0.11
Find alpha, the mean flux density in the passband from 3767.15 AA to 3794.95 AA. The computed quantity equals 7.49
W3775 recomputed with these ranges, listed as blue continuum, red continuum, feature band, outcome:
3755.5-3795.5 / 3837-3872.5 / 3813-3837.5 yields -0.005 mag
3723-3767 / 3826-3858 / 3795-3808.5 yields 0.118 mag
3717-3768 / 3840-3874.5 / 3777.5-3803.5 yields 0.008 mag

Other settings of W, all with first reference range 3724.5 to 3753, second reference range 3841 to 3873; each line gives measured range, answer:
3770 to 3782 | 0.02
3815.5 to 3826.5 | -0.11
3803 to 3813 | -0.04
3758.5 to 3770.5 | -0.07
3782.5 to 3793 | -0.12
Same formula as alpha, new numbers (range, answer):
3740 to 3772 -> 6.86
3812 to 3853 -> 7.96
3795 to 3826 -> 7.71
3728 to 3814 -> 7.09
